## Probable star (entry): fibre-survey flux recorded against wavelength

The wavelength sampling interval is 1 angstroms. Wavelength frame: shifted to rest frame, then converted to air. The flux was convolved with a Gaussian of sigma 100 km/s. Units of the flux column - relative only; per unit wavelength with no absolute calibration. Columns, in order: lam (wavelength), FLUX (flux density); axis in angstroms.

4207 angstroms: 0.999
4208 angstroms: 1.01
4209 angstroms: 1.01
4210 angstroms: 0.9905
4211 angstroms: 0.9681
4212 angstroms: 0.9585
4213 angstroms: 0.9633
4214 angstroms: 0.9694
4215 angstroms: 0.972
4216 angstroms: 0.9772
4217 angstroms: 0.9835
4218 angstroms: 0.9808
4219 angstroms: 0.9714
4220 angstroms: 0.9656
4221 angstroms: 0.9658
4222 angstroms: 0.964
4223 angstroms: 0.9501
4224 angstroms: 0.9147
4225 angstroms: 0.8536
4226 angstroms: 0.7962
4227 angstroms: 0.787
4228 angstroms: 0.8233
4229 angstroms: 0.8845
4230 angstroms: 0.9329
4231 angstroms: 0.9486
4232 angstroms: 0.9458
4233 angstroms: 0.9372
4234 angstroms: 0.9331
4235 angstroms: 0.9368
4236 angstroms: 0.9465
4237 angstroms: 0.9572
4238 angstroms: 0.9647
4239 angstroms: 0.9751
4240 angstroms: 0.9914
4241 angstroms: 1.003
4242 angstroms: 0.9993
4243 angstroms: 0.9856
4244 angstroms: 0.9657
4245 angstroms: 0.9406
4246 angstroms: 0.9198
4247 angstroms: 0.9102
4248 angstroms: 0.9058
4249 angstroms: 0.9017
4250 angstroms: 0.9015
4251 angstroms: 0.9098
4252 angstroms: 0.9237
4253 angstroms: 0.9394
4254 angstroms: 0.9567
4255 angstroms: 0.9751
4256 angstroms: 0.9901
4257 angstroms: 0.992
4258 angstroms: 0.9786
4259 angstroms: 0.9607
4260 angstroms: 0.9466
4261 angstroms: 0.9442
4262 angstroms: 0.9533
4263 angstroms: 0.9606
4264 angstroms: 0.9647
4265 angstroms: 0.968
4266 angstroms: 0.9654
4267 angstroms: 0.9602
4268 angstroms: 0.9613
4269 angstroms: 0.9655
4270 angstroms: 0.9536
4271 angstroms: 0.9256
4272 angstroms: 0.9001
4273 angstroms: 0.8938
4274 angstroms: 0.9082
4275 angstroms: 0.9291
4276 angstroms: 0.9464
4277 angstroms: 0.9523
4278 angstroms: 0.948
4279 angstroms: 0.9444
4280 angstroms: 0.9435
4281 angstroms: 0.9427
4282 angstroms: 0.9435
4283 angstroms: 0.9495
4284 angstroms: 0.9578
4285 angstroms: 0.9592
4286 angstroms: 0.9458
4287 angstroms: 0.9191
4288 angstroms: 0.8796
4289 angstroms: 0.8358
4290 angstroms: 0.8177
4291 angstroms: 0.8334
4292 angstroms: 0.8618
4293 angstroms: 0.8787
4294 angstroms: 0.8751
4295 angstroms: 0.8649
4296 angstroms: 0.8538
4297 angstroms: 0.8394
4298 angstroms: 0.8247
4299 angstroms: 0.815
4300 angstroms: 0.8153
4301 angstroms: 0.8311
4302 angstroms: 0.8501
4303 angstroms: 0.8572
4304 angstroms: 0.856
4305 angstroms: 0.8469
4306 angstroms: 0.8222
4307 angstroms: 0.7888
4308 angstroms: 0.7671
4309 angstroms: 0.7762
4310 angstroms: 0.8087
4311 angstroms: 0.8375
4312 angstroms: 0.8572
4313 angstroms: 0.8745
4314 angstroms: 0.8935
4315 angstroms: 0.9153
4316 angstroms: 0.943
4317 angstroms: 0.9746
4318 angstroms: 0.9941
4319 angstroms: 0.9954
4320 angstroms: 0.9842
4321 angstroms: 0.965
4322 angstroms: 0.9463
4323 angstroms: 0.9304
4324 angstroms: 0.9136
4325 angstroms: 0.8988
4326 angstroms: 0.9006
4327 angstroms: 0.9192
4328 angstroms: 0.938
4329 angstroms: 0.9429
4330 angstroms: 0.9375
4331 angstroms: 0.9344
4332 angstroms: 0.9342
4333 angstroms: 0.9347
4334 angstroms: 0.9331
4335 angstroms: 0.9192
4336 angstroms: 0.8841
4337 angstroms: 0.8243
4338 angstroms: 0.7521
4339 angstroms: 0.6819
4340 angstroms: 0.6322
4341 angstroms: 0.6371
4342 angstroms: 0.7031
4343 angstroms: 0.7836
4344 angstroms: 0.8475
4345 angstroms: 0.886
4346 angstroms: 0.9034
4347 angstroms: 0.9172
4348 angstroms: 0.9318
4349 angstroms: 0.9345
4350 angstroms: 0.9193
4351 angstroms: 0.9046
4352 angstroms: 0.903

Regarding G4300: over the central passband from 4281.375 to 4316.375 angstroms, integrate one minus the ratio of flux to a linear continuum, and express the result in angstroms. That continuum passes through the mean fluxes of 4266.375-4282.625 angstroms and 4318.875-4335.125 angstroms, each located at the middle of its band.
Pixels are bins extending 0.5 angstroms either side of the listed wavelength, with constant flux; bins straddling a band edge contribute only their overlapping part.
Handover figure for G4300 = 2.79 angstroms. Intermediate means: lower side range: 0.939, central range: 0.863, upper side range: 0.936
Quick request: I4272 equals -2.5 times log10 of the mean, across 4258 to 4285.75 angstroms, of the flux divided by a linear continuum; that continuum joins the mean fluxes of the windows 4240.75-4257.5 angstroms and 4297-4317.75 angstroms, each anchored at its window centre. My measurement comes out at -0.044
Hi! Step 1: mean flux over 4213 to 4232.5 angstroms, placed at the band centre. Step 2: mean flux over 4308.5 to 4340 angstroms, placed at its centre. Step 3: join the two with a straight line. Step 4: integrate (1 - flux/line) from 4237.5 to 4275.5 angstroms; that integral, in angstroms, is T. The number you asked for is -1.4 angstroms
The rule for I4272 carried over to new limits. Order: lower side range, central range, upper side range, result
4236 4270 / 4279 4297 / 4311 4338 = 0.05 mag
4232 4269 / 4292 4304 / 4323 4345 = 0.06 mag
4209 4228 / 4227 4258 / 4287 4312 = -0.04 mag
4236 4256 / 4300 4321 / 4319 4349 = 0.03 mag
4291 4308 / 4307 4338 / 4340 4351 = -0.08 mag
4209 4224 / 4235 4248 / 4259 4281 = 0.00 mag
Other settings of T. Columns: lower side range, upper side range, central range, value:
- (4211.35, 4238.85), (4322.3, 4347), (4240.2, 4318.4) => -1.2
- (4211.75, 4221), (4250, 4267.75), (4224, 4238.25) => 0.9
